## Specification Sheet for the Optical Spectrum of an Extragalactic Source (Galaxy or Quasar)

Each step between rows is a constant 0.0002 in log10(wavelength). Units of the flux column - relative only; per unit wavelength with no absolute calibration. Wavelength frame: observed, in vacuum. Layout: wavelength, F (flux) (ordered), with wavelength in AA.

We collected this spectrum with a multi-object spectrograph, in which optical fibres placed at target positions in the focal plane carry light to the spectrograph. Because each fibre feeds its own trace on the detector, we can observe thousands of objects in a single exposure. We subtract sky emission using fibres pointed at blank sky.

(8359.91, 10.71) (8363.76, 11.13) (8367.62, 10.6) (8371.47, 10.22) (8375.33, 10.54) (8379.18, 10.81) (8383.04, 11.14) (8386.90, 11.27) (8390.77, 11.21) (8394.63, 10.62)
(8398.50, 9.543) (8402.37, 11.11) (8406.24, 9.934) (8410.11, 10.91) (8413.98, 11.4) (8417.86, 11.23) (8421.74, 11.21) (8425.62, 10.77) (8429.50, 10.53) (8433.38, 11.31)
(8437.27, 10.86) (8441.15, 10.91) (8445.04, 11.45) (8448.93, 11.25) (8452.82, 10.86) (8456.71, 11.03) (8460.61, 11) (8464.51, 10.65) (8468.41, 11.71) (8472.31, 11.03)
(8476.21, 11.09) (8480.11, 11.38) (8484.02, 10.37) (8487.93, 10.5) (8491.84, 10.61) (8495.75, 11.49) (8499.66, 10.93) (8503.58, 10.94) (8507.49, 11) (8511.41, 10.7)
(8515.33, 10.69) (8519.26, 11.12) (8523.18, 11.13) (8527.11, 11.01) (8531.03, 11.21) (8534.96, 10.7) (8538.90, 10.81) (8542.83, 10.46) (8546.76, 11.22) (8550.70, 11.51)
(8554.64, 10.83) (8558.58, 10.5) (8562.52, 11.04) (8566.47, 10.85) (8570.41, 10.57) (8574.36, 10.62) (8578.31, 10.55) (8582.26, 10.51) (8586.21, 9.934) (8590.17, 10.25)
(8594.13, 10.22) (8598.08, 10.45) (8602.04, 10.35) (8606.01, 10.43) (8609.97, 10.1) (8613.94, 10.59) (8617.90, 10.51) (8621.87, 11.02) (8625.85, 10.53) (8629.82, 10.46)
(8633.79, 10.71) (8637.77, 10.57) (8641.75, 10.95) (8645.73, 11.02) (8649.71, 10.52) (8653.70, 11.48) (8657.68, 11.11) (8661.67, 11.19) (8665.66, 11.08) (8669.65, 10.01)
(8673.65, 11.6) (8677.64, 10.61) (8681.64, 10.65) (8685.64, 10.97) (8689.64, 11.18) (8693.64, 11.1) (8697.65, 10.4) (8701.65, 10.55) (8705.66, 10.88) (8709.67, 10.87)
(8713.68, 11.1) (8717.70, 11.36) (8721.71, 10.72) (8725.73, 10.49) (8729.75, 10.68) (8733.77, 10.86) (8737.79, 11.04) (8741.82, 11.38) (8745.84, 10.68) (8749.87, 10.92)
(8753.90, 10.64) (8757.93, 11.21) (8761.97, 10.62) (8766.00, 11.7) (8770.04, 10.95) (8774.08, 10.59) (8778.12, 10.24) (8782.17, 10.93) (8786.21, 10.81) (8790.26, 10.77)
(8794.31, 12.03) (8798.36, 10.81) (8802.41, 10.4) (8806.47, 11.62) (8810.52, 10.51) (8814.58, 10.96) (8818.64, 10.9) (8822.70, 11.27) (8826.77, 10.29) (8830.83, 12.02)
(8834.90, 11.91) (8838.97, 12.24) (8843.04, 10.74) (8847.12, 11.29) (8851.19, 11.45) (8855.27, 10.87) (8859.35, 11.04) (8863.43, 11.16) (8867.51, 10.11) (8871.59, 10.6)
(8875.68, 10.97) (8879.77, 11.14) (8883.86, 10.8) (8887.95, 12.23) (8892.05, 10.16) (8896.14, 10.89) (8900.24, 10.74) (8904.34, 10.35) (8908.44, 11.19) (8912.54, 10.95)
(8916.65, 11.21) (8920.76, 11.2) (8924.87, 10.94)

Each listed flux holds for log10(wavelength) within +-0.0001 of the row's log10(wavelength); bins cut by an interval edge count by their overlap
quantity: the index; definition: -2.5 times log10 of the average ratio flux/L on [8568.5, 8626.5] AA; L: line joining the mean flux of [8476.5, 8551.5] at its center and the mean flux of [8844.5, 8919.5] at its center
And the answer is 0.05 mag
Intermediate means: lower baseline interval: 10.9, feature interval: 10.4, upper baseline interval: 11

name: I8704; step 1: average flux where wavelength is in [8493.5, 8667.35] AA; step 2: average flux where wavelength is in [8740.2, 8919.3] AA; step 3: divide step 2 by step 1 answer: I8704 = 1.02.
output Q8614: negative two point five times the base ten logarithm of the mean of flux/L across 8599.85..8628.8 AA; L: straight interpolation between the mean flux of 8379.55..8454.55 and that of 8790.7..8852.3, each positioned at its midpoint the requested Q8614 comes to 0.057 mag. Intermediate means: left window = 10.9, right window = 11.2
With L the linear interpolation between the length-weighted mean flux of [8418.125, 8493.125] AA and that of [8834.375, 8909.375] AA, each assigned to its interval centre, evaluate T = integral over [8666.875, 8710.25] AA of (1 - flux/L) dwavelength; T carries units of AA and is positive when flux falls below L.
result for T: 0.8 AA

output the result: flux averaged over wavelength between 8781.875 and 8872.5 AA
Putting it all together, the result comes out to 11.1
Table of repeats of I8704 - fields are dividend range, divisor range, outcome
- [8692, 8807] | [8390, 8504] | 1.00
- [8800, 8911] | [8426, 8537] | 1.00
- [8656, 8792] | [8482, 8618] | 1.02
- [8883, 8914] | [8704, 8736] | 1.00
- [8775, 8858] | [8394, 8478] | 1.01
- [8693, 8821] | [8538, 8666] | 1.02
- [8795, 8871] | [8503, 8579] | 1.02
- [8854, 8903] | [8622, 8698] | 1.00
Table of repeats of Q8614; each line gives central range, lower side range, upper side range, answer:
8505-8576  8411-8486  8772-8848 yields 0.02 mag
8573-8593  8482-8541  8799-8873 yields 0.06 mag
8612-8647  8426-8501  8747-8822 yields 0.03 mag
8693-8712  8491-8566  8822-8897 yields 0.03 mag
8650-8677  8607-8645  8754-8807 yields -0.03 mag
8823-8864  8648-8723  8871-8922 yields -0.03 mag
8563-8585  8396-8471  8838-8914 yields 0.03 mag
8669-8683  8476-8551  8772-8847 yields 0.02 mag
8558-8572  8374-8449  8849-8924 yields 0.01 mag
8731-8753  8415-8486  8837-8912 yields 0.01 mag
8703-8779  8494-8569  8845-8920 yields 0.01 mag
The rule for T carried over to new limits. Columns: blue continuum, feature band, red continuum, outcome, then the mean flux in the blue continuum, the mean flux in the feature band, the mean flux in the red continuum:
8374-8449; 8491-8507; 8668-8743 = -0.20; 10.9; 11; 10.9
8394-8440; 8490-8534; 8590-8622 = -1.56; 10.8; 11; 10.4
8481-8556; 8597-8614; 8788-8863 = 0.97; 10.9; 10.4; 11.2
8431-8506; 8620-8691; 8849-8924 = 0.77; 11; 10.9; 10.9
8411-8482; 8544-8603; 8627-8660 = 1.66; 11.1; 10.6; 10.8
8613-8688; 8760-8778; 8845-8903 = 0.01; 10.8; 10.9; 11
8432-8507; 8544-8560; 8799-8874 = 0.04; 11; 11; 11.1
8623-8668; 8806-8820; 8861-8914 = -0.08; 10.9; 10.9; 10.9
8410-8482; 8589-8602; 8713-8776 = 0.82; 11.1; 10.3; 10.9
